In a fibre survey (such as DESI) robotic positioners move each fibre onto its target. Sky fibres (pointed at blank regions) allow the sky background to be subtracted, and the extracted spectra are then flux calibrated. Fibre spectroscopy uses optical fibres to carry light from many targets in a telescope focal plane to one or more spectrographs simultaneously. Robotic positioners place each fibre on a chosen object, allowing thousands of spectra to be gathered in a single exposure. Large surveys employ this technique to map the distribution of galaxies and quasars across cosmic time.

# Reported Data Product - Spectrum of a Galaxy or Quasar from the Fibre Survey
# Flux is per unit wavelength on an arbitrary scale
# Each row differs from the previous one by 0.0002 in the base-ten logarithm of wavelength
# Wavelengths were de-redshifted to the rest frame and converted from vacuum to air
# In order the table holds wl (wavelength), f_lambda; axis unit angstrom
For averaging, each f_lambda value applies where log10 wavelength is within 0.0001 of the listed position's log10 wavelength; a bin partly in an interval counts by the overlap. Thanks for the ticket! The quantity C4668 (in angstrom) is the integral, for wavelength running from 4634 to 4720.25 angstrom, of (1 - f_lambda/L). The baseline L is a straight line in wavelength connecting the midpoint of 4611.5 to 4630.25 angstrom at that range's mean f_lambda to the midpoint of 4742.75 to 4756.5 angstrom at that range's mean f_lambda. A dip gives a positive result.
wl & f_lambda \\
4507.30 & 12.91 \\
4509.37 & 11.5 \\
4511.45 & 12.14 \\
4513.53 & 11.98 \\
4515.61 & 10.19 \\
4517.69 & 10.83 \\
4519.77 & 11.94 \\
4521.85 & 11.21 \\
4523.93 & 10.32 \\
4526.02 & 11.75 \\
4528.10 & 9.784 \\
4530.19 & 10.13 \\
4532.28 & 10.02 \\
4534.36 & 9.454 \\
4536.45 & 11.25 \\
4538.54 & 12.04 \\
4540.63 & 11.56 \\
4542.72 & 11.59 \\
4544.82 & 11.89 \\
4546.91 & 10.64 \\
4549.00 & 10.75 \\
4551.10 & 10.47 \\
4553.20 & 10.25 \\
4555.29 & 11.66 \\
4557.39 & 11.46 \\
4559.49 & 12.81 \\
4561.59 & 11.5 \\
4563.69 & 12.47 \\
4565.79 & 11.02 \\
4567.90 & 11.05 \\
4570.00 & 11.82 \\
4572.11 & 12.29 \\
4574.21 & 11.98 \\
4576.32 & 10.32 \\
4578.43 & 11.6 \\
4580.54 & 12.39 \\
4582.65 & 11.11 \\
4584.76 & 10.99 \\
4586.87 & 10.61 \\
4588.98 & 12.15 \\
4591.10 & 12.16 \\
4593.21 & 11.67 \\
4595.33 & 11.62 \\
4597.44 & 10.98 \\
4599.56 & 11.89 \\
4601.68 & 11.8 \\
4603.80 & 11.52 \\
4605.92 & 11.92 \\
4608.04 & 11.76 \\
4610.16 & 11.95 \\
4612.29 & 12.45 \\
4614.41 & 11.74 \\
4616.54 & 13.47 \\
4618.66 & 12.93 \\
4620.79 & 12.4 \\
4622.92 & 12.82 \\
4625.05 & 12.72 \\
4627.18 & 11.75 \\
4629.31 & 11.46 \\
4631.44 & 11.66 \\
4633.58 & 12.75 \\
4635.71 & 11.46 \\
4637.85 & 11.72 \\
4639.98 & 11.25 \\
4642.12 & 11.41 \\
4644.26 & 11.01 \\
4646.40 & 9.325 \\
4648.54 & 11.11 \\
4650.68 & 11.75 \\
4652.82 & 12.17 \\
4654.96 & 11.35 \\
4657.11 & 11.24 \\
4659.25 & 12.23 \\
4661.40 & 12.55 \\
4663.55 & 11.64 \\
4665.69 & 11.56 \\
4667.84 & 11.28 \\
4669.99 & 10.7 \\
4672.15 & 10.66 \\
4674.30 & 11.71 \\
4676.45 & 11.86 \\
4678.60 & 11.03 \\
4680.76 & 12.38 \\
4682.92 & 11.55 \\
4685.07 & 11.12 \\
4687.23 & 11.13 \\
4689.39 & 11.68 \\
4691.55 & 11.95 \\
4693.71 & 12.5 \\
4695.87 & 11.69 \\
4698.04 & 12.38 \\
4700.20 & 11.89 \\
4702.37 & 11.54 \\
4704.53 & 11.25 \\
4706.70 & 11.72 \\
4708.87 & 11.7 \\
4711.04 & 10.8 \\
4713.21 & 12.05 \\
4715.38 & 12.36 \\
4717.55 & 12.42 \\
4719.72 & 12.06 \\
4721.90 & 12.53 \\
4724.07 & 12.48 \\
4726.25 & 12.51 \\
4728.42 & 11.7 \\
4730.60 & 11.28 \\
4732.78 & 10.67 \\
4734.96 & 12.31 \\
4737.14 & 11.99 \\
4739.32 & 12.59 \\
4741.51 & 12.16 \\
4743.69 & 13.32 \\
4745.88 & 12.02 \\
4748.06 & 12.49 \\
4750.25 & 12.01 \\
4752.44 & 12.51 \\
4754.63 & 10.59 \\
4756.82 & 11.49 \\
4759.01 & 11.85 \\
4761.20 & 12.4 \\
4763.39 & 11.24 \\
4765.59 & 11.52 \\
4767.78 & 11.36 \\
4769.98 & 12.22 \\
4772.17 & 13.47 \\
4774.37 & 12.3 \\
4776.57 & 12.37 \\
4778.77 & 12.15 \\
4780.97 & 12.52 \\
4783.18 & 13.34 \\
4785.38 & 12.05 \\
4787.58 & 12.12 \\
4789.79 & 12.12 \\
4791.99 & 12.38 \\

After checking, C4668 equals 4.9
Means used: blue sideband 12.4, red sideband 12.1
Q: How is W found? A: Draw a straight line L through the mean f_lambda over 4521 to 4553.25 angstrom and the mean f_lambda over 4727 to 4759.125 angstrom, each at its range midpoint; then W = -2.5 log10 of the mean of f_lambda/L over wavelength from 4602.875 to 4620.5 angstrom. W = -0.09 mag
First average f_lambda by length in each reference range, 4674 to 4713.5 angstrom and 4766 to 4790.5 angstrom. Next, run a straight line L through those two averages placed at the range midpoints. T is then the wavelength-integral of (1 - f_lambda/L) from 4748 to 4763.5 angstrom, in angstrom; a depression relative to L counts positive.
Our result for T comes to 0.45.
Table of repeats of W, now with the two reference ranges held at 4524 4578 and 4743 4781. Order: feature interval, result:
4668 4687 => 0.034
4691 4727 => -0.012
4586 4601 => -0.022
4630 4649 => 0.024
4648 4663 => -0.015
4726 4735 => 0.036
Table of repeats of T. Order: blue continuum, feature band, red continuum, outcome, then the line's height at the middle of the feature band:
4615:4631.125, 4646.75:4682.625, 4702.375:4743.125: 2.05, 12.2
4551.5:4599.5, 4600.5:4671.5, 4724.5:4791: -0.35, 11.7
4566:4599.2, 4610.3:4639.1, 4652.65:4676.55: -1.78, 11.5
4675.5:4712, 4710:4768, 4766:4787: 0.44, 12.1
